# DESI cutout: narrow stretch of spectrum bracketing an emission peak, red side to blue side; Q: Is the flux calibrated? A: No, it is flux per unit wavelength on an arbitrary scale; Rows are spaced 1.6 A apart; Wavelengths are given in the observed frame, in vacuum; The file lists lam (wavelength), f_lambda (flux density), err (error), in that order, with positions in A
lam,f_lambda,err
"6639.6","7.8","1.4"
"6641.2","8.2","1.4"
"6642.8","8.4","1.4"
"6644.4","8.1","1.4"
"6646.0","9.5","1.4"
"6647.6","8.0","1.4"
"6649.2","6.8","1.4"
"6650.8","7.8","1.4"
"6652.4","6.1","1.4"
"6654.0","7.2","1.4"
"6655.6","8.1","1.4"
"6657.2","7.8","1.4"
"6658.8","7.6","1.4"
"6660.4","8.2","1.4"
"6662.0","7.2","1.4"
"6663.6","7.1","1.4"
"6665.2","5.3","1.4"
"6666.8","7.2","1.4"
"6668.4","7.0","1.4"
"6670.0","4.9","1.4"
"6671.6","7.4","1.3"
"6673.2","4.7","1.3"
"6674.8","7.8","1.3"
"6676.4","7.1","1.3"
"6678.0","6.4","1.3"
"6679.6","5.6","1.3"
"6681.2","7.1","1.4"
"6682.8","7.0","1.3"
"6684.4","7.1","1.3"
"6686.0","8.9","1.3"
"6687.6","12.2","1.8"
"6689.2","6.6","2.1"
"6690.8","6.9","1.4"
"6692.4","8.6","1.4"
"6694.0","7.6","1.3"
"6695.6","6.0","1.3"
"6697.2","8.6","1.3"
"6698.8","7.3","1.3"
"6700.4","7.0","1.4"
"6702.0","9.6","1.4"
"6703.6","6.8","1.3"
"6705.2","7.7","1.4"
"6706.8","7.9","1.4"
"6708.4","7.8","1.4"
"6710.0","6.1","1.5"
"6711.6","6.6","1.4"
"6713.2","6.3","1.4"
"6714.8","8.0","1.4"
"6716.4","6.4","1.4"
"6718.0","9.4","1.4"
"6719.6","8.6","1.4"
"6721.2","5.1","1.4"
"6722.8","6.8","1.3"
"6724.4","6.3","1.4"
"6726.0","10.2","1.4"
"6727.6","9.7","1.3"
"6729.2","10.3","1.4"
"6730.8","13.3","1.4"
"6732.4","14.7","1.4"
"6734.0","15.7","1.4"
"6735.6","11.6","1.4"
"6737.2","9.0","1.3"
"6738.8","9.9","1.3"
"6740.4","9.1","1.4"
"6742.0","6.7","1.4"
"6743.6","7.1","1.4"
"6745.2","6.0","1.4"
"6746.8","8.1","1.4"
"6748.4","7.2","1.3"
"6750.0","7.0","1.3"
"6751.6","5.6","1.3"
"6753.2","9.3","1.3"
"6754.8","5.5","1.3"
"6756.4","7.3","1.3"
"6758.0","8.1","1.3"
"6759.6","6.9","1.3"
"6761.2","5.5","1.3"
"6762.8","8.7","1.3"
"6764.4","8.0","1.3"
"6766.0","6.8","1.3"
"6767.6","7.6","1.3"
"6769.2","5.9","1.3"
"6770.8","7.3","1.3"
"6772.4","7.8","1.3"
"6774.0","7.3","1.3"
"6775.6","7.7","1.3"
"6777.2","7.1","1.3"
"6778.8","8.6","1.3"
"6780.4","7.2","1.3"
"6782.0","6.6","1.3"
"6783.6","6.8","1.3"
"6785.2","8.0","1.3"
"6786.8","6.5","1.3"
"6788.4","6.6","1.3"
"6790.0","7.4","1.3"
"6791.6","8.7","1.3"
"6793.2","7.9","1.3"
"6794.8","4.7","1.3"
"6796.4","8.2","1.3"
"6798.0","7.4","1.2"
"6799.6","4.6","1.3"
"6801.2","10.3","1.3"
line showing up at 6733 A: Hbeta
